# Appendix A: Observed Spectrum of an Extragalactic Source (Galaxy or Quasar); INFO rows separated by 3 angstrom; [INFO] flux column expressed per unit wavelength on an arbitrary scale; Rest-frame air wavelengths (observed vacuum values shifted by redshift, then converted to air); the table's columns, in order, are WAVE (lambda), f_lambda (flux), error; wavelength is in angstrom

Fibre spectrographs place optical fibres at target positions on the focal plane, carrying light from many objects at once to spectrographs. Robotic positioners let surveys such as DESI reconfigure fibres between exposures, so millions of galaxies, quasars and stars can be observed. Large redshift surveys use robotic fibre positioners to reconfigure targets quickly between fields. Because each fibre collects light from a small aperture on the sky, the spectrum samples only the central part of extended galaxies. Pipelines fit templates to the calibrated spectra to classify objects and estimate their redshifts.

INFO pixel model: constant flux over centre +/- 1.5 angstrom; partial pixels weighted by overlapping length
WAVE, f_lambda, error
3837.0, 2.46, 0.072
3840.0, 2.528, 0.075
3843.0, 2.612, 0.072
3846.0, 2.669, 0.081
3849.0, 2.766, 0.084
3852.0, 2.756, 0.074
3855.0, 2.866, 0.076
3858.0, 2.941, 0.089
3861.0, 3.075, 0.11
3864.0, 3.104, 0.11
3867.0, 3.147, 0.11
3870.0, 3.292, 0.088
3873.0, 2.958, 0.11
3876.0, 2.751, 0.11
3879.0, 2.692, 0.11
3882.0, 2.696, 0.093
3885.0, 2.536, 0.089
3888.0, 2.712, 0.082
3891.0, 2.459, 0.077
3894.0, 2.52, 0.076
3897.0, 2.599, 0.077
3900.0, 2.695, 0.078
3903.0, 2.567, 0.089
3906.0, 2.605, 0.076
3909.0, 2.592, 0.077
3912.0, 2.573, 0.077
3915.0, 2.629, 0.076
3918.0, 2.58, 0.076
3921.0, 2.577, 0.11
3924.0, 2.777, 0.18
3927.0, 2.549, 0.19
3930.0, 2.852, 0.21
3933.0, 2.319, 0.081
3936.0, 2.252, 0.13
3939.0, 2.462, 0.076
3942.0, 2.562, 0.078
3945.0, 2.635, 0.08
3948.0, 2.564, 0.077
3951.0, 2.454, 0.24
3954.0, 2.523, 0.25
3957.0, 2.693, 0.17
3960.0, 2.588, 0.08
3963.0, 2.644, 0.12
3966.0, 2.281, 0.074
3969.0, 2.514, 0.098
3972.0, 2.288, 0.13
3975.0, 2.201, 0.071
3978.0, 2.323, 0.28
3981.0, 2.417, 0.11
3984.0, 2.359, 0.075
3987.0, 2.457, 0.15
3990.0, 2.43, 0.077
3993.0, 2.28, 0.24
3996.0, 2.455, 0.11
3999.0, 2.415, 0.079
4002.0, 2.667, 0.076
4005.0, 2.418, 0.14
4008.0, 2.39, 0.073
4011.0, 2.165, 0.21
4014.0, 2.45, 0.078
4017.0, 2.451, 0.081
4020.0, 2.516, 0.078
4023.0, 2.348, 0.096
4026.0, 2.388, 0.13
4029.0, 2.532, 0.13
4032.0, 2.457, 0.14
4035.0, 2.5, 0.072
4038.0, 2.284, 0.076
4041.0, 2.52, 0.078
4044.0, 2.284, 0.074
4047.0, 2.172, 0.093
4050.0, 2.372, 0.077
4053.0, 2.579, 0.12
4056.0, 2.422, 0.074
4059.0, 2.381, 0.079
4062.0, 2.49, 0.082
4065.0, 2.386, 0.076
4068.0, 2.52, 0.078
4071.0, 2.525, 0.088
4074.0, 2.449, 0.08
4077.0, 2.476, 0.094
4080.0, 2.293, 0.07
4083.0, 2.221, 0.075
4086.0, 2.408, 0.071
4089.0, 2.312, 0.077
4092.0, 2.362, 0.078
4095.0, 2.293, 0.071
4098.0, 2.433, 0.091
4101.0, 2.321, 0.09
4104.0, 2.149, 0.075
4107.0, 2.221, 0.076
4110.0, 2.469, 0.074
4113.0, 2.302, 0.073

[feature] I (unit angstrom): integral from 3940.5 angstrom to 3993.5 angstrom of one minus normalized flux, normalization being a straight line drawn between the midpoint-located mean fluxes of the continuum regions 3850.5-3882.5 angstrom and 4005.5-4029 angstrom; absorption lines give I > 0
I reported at 2.47 angstrom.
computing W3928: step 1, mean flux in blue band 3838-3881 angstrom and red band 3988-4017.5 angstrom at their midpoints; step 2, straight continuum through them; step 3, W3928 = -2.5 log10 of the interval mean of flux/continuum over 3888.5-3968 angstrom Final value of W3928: 0.03 mag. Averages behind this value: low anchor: 2.86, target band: 2.56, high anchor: 2.41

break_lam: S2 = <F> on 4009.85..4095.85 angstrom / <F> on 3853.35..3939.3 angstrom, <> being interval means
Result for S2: 0.9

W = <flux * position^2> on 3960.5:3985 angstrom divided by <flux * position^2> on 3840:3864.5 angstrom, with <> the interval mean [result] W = 0.90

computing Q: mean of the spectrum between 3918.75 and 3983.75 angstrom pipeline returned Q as 2.5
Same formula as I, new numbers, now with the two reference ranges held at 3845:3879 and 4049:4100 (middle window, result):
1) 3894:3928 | 2.4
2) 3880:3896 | 1.6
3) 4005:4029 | 1.4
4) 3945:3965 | 0.9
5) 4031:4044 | 0.4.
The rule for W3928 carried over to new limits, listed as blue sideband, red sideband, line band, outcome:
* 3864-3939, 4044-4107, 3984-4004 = 0.03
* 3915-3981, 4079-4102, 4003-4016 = 0.03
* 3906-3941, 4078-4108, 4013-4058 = -0.01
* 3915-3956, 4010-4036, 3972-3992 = 0.06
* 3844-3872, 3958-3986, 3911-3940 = 0.03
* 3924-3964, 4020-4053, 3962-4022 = 0.03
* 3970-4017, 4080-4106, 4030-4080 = -0.04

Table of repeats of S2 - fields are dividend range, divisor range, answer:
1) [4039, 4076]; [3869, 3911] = 0.90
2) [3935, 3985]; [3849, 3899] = 0.87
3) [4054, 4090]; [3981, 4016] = 1.00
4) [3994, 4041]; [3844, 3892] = 0.86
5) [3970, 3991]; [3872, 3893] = 0.88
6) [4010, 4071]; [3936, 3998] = 0.99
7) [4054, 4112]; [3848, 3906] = 0.85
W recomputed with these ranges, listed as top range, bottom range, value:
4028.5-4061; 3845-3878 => 0.90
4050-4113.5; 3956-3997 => 1.04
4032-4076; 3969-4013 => 1.05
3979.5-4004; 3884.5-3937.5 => 0.98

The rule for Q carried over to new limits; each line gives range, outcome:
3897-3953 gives 2.57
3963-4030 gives 2.4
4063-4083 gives 2.43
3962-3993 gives 2.38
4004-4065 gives 2.41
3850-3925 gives 2.75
